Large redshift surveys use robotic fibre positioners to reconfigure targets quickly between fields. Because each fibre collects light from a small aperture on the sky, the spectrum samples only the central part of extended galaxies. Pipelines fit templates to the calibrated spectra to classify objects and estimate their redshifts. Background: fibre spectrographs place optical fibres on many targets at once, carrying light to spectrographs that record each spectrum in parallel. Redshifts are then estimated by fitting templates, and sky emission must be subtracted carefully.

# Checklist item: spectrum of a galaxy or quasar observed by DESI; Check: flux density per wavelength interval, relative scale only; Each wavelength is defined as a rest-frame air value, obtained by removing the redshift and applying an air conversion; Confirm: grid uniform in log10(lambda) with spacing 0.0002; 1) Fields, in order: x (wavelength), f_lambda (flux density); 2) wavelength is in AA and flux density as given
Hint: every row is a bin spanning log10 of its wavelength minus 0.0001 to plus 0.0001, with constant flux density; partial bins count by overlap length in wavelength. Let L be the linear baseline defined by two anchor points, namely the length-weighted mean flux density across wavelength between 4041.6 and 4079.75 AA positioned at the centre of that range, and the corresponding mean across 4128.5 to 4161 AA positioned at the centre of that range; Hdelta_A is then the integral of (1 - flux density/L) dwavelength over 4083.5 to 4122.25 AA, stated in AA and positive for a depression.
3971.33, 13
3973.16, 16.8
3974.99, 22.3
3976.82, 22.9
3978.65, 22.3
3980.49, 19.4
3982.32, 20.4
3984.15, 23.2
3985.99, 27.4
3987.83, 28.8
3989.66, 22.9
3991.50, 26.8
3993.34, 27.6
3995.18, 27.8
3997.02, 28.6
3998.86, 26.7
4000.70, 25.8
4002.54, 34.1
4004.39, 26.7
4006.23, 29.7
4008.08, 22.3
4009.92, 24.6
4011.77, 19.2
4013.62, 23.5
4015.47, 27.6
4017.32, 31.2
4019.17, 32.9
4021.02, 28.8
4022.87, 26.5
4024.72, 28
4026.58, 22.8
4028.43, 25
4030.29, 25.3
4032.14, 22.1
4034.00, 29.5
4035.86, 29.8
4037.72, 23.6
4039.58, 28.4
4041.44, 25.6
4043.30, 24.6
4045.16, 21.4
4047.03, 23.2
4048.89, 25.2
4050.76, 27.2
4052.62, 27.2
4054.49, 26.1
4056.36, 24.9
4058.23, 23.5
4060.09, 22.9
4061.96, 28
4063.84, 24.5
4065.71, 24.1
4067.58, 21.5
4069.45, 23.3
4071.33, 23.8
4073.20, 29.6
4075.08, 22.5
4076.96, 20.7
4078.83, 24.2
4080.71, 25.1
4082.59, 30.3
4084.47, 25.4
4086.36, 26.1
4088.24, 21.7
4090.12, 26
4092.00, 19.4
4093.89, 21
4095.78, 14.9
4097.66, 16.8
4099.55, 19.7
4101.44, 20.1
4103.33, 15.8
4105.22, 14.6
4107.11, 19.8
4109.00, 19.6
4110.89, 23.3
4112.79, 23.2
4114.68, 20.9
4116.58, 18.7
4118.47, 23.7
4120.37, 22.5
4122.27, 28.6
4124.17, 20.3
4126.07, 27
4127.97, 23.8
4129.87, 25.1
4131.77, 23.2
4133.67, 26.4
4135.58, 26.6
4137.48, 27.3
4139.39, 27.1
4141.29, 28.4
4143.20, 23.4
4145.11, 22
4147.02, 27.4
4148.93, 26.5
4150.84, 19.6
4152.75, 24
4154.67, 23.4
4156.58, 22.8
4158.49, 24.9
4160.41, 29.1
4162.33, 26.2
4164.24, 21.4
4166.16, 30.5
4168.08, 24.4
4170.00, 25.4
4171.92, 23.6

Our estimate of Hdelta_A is 6.11 AA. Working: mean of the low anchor 24.4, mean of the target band 20.9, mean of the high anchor 25.1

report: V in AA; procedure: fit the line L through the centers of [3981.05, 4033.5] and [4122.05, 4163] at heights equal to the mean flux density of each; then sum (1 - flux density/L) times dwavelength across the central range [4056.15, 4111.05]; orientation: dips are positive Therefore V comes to 6.9 AA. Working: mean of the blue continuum 26.3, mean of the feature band 22.4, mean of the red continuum 25.1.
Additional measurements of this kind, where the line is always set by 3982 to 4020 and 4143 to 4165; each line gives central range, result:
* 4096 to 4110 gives 4.0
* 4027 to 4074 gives 1.3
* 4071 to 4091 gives 0.3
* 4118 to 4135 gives 0.1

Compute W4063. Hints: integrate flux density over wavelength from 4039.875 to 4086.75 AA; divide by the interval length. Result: 24.9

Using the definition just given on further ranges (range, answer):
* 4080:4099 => 22.6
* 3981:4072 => 25.8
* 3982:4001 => 26.2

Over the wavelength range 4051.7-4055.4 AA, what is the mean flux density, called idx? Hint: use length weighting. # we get 26.6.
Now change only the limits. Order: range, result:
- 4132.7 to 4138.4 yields 26.8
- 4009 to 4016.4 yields 23.7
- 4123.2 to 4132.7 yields 23.9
